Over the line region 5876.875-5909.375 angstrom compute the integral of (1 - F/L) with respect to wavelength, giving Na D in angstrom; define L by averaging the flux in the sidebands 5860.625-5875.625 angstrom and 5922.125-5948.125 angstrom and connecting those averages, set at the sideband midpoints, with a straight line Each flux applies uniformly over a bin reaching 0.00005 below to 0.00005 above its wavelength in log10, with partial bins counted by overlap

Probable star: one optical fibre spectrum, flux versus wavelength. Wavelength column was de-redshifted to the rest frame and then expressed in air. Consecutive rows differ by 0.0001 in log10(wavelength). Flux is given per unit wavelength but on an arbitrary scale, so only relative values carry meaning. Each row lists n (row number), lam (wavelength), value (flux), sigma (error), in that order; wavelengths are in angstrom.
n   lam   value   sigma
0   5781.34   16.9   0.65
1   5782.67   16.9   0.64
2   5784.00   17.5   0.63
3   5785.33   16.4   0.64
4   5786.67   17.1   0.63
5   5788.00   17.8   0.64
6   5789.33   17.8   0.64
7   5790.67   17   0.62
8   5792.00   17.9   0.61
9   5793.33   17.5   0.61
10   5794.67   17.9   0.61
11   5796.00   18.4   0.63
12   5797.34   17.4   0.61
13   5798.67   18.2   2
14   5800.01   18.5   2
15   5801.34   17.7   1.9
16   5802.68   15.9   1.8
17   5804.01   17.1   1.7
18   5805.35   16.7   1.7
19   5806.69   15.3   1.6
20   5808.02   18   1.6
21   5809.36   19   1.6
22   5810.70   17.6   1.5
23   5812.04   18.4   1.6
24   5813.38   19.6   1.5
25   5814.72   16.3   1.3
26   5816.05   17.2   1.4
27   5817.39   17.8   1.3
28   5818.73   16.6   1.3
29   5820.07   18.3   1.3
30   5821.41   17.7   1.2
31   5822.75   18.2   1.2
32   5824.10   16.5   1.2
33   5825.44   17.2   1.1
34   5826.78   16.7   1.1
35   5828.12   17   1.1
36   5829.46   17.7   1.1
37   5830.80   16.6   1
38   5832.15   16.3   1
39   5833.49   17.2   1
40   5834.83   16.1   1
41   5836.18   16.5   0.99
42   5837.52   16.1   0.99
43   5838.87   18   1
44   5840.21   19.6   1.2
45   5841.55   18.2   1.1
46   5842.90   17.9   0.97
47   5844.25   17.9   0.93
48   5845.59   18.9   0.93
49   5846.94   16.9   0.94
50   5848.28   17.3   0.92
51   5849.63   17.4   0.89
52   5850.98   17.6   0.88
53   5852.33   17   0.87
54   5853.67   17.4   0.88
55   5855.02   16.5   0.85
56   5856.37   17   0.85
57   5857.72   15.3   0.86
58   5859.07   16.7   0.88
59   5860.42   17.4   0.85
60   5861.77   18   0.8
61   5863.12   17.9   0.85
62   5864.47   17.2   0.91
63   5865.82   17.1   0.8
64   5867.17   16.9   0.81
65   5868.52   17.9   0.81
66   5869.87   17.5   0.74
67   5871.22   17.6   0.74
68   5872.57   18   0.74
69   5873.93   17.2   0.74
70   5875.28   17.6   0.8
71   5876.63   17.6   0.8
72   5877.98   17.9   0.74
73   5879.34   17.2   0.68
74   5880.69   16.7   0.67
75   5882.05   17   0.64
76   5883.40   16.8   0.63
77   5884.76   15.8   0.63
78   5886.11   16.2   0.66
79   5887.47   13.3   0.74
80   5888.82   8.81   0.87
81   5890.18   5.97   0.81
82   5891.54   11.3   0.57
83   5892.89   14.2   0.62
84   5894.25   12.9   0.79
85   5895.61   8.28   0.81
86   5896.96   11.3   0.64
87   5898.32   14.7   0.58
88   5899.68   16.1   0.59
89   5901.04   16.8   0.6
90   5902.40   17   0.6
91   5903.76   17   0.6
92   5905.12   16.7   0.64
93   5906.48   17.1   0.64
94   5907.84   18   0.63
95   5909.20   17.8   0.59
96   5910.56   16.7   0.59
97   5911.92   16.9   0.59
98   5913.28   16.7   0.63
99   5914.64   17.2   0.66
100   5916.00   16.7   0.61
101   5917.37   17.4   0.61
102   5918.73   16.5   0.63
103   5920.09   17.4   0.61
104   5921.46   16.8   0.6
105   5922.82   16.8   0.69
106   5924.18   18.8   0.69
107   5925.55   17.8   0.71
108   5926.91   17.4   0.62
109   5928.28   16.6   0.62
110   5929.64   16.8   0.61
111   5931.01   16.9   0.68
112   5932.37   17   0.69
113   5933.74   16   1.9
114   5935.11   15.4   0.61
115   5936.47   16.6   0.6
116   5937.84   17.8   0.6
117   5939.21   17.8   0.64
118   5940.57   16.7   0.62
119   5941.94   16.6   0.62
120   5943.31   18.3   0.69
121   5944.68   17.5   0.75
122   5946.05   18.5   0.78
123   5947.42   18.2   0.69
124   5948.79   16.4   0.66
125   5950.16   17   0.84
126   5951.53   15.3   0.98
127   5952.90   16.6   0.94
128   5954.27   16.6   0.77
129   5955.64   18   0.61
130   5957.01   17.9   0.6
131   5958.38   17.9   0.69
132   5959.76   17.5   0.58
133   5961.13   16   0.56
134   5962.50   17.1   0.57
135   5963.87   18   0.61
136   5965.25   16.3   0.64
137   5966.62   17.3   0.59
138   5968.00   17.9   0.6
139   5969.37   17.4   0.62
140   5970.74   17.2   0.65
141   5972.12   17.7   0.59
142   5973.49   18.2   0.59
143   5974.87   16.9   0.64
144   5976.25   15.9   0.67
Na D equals 4.9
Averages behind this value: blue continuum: 17.5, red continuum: 17.2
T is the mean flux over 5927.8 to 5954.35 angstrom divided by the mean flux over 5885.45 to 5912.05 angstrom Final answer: 1.18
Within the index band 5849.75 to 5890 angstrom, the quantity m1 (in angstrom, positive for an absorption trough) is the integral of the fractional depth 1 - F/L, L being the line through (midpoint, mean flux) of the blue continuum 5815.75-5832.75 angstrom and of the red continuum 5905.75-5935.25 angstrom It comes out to 1.3 angstrom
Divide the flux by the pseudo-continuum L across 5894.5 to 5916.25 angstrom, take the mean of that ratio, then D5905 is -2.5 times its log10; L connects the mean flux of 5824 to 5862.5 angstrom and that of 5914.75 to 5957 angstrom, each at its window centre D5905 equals 0.08 mag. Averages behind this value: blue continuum 17.2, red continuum 17.1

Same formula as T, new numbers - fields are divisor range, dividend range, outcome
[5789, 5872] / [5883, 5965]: 0.93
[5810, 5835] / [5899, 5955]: 0.98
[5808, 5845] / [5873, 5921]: 0.89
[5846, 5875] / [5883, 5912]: 0.84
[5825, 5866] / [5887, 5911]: 0.82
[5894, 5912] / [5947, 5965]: 1.10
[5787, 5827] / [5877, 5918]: 0.87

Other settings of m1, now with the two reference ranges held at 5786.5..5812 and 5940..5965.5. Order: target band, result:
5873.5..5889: 1.02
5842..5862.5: 0.16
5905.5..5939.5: 0.39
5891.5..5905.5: 2.45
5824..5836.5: 0.48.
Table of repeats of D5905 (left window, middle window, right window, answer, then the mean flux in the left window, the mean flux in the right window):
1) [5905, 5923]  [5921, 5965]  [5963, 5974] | 0.010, 17.1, 17.5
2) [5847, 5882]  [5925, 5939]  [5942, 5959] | 0.029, 17.3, 17.3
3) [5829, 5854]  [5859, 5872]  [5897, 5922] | -0.019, 17.4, 16.7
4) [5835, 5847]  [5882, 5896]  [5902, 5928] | 0.343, 17.7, 17.2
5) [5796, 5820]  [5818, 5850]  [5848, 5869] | -0.002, 17.5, 17.1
